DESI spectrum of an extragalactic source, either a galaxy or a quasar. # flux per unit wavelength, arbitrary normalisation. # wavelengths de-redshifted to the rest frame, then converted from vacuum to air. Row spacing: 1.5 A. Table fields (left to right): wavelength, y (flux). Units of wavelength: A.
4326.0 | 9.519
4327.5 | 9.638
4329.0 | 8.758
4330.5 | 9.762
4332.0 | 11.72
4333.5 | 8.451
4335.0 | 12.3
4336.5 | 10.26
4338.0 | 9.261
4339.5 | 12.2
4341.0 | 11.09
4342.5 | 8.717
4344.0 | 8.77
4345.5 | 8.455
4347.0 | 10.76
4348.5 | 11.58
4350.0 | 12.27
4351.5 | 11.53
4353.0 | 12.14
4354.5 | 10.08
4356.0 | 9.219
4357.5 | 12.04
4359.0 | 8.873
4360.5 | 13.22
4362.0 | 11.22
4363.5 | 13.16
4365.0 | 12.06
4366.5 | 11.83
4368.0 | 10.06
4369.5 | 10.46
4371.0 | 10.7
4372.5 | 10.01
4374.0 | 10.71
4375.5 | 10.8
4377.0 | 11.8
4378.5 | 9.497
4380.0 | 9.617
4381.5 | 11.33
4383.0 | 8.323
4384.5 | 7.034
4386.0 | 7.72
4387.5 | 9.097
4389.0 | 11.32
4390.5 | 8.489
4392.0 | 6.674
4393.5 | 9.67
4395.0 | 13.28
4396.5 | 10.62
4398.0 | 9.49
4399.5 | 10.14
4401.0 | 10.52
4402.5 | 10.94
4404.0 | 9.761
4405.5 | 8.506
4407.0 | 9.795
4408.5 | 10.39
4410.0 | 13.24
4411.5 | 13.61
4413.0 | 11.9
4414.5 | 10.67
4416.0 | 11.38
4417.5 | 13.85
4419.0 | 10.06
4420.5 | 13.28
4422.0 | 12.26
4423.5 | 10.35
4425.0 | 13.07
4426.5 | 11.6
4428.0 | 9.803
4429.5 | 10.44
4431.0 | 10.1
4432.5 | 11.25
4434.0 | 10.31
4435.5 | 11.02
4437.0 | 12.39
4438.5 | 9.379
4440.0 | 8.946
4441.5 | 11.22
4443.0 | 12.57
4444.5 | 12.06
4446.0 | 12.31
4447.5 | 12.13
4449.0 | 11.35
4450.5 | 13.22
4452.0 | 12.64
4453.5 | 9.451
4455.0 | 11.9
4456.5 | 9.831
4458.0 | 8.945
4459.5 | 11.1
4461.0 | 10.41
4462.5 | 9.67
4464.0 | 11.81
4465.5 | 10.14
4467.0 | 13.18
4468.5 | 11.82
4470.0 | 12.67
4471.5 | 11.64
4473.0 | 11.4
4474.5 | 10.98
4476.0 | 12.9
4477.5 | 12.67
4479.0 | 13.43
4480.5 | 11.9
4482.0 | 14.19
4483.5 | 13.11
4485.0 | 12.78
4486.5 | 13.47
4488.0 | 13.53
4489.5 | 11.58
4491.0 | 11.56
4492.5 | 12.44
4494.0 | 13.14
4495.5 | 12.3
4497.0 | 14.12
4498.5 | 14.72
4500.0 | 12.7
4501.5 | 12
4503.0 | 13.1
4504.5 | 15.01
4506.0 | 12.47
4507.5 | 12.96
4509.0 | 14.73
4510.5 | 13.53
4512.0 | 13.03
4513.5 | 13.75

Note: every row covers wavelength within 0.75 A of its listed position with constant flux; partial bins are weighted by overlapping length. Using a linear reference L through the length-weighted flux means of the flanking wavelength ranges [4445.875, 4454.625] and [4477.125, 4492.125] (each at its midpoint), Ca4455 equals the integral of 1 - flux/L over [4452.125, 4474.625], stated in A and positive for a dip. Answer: 2.14 A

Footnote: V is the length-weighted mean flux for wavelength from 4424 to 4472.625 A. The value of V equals 11.2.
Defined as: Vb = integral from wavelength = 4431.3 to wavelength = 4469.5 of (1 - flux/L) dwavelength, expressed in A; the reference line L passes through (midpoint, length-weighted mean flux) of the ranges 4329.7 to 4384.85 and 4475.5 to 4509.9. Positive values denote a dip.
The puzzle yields 3.6 A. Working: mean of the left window 10.6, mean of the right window 13.1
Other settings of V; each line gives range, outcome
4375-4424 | 10.5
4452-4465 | 10.5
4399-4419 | 11.1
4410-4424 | 12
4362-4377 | 11.1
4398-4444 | 11.1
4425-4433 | 10.8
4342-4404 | 10.3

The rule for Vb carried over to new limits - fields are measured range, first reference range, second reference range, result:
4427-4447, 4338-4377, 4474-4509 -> 1.96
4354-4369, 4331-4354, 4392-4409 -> -1.05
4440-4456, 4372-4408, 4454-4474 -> -1.33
